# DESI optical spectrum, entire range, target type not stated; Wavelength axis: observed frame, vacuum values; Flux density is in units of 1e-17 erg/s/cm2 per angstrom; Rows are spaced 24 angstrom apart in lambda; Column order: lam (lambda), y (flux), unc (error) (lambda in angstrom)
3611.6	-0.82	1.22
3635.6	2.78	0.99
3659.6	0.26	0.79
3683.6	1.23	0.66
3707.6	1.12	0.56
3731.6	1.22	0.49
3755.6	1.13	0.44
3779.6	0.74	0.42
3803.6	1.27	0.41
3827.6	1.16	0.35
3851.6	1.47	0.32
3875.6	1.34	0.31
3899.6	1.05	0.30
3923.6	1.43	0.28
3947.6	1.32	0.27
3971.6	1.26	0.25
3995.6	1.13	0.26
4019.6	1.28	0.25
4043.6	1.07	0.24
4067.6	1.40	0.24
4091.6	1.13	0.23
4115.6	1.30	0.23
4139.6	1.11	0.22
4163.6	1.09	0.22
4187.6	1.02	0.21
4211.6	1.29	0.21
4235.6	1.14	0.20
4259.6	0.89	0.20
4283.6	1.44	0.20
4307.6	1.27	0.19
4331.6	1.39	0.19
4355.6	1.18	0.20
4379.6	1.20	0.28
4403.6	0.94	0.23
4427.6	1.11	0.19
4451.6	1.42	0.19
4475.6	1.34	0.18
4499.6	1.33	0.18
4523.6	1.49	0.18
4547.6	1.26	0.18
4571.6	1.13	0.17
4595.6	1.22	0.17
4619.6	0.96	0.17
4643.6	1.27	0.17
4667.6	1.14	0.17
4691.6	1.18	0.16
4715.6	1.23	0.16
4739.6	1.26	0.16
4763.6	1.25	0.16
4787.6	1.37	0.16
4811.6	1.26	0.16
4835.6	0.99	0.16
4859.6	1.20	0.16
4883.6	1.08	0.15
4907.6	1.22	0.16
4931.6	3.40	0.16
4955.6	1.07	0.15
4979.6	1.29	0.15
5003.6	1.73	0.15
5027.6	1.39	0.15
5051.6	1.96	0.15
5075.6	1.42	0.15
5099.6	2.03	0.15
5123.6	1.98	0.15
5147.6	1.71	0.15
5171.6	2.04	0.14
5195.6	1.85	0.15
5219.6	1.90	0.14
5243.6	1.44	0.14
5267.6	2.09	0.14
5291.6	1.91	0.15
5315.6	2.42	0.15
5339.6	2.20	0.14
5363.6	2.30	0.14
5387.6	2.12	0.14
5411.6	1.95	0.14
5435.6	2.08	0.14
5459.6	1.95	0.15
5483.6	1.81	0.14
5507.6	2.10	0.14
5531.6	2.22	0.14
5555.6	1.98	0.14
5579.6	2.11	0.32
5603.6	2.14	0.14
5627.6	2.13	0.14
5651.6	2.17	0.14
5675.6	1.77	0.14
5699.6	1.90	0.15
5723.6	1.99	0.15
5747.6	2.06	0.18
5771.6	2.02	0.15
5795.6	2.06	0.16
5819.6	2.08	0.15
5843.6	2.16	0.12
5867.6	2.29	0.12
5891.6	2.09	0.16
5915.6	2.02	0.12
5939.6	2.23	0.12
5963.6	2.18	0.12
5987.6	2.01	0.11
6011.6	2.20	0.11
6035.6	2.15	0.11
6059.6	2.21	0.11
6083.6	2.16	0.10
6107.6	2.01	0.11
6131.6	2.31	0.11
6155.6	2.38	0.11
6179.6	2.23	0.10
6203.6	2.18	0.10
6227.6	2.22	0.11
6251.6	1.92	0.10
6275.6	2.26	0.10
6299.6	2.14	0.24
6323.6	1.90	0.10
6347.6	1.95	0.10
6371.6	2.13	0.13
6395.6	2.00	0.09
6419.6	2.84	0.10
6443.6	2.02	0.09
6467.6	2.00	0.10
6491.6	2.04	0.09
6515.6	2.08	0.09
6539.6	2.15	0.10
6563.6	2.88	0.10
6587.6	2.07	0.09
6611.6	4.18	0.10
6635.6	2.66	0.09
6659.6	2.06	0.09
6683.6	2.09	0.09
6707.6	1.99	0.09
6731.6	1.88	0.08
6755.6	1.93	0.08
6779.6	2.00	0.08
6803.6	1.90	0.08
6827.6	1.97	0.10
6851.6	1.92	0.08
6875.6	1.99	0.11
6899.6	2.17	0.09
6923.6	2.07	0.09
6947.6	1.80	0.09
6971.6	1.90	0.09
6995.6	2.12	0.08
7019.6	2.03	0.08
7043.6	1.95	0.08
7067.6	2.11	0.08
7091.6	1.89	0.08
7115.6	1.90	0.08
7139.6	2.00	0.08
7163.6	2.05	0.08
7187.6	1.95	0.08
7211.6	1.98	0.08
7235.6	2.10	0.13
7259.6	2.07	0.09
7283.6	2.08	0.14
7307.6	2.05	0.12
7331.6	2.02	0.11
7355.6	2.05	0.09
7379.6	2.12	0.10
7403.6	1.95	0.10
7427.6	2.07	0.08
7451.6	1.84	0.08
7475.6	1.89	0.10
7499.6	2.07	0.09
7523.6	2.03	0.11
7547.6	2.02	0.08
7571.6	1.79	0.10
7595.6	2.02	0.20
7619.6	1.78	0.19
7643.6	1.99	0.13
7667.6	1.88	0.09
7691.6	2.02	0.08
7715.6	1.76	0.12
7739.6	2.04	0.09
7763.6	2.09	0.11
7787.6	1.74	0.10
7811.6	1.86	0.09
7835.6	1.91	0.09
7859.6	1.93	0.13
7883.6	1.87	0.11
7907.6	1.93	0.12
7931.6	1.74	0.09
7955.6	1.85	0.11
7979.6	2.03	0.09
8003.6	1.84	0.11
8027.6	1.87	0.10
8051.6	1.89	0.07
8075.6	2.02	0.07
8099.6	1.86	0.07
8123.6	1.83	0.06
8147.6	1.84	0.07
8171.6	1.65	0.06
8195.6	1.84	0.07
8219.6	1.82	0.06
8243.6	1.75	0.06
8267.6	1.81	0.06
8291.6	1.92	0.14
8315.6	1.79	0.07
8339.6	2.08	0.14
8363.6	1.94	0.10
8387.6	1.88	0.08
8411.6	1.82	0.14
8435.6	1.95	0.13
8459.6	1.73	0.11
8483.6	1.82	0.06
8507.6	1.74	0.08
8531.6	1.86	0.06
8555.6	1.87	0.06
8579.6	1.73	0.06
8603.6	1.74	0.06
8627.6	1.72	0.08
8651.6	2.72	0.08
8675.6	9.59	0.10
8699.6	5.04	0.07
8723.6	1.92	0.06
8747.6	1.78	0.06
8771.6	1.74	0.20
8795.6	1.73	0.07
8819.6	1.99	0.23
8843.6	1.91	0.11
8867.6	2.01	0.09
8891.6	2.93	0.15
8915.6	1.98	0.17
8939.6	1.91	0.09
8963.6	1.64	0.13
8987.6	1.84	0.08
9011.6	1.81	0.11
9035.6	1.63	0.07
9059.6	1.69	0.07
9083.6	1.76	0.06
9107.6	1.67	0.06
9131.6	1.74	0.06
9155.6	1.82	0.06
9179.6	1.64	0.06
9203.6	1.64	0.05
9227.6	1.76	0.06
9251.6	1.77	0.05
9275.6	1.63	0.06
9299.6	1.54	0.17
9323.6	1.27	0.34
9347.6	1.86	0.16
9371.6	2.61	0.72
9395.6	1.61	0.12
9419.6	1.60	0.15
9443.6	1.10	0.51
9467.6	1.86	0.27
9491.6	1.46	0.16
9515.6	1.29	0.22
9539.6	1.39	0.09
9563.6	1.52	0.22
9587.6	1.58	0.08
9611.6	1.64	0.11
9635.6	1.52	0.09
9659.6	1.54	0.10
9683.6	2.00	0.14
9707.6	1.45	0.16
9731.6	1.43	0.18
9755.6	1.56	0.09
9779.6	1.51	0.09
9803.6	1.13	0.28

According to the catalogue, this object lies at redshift 0.322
